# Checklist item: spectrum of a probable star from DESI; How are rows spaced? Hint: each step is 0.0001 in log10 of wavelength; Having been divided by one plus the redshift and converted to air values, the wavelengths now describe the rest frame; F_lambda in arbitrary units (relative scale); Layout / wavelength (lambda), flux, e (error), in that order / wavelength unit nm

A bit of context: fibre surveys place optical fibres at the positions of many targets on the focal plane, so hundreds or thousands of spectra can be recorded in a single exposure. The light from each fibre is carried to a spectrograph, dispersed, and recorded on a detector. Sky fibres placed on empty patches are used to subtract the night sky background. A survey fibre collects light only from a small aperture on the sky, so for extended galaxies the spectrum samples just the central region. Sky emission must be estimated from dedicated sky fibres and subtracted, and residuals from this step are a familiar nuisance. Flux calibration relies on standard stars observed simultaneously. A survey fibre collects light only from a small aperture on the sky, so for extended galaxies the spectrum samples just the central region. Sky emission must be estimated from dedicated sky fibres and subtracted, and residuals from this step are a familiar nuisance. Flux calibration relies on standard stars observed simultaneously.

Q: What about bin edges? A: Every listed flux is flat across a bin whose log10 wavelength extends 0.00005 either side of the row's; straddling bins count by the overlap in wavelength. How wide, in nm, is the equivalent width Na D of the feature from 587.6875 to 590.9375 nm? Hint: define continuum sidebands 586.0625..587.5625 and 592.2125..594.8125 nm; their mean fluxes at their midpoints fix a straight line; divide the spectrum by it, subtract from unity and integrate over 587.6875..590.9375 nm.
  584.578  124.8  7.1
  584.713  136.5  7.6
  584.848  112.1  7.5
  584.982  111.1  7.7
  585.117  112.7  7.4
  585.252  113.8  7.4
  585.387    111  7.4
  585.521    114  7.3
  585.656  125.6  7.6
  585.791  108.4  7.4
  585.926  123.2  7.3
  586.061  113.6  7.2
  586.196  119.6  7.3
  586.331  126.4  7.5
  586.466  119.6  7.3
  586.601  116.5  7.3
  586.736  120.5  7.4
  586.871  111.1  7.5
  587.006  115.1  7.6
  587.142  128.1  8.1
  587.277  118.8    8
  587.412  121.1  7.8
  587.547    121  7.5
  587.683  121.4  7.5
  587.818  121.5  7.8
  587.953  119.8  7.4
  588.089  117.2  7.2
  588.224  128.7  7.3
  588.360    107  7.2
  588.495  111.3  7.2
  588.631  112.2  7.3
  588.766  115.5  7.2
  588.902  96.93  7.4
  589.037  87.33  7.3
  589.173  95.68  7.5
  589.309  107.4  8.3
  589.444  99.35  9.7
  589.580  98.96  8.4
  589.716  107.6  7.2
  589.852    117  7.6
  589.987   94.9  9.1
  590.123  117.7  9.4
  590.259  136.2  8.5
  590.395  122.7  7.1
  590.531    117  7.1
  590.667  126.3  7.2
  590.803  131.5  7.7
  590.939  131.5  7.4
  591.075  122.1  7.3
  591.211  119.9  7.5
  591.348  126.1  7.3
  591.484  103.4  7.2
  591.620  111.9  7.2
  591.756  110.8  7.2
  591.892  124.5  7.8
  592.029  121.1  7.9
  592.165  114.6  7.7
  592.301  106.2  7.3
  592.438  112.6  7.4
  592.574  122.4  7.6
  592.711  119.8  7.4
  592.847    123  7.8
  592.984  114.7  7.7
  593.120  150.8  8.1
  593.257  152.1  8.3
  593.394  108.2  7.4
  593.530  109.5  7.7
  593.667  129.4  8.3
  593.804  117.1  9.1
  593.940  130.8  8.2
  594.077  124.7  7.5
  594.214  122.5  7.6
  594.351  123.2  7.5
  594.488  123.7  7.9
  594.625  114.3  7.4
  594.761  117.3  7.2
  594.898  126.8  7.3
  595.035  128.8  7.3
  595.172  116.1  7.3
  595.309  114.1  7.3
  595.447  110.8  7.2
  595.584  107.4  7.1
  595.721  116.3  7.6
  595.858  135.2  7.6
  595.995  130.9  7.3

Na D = 0.199 nm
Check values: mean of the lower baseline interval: 120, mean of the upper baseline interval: 122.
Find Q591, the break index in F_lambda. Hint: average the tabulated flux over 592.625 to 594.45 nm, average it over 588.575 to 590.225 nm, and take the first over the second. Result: 1.19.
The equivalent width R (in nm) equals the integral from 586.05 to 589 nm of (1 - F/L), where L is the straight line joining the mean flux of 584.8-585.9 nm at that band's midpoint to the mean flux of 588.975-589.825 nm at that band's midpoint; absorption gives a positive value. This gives -0.29 nm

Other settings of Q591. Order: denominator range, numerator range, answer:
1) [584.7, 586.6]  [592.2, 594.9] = 1.04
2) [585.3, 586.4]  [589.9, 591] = 1.04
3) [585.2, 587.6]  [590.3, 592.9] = 1.01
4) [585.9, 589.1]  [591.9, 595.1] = 1.05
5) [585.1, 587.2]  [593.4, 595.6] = 1.02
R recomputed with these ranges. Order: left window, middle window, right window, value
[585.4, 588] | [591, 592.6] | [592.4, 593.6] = 0.09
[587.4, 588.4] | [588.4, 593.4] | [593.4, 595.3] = 0.19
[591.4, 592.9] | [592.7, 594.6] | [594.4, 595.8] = -0.13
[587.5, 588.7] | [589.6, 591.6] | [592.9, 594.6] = 0.04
